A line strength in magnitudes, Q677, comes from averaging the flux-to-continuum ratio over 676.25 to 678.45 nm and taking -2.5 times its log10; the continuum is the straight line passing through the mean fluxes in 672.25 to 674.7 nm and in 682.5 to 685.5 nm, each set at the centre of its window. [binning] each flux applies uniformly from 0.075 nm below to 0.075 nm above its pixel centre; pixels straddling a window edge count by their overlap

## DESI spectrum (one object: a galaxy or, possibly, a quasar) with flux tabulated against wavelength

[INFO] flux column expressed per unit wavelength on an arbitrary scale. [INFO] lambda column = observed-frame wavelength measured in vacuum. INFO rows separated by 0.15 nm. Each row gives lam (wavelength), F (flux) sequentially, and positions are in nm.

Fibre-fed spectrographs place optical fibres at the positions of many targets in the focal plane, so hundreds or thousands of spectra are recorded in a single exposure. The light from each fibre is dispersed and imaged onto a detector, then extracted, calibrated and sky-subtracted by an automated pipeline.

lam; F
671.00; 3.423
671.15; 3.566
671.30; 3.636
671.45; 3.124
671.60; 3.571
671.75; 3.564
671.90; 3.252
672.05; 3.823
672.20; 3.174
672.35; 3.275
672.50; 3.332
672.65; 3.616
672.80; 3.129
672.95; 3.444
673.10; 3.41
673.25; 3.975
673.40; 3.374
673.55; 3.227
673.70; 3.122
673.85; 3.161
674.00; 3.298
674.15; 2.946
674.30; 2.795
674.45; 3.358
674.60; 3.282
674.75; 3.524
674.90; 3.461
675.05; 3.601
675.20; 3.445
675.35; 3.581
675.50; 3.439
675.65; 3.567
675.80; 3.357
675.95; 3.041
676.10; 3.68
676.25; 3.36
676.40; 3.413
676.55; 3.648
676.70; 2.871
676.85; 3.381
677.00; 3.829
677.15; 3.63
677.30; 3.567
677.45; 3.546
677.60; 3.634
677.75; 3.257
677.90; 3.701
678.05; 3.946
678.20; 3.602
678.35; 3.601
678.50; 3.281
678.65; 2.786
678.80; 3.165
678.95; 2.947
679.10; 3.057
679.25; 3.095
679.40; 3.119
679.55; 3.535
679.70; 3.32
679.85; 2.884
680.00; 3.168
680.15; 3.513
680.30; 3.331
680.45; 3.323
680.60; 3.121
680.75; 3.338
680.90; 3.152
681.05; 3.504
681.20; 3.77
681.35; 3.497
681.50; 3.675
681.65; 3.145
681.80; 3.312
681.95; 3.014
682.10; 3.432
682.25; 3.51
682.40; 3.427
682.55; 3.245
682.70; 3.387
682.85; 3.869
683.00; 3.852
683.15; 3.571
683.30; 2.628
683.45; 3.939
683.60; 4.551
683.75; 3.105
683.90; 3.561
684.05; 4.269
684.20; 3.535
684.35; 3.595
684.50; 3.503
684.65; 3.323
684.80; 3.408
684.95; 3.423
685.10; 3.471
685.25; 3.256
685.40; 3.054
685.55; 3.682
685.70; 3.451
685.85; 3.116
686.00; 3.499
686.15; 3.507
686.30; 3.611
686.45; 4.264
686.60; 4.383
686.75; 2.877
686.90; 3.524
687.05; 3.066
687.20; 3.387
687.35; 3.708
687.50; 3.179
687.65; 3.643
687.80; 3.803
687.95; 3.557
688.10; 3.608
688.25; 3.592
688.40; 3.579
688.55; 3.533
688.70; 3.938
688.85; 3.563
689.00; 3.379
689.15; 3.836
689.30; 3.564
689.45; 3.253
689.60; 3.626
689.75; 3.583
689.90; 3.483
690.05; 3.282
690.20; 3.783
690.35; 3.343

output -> -0.048 mag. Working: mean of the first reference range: 3.3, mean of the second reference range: 3.53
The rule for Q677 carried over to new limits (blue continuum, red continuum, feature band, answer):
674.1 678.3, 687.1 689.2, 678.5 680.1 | 0.12 mag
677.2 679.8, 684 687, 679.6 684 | 0.00 mag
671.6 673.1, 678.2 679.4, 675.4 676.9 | -0.04 mag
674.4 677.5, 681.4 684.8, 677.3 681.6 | 0.04 mag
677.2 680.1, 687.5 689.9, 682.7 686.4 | -0.02 mag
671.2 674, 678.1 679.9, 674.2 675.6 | -0.02 mag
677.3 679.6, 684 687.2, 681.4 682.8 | 0.02 mag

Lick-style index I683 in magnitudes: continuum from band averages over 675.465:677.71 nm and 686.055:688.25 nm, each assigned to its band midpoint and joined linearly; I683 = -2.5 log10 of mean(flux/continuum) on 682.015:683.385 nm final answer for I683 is 0.03 mag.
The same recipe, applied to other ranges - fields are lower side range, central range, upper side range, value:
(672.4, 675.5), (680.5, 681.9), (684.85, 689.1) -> 0.02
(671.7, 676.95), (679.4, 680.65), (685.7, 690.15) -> 0.06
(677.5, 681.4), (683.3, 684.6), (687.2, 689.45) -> -0.07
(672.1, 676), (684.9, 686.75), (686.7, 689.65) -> -0.01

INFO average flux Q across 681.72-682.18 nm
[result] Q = 3.25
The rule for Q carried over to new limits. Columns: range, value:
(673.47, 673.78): 3.18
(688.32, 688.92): 3.65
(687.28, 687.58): 3.44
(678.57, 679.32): 3.01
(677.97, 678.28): 3.77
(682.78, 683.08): 3.86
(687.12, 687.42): 3.54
